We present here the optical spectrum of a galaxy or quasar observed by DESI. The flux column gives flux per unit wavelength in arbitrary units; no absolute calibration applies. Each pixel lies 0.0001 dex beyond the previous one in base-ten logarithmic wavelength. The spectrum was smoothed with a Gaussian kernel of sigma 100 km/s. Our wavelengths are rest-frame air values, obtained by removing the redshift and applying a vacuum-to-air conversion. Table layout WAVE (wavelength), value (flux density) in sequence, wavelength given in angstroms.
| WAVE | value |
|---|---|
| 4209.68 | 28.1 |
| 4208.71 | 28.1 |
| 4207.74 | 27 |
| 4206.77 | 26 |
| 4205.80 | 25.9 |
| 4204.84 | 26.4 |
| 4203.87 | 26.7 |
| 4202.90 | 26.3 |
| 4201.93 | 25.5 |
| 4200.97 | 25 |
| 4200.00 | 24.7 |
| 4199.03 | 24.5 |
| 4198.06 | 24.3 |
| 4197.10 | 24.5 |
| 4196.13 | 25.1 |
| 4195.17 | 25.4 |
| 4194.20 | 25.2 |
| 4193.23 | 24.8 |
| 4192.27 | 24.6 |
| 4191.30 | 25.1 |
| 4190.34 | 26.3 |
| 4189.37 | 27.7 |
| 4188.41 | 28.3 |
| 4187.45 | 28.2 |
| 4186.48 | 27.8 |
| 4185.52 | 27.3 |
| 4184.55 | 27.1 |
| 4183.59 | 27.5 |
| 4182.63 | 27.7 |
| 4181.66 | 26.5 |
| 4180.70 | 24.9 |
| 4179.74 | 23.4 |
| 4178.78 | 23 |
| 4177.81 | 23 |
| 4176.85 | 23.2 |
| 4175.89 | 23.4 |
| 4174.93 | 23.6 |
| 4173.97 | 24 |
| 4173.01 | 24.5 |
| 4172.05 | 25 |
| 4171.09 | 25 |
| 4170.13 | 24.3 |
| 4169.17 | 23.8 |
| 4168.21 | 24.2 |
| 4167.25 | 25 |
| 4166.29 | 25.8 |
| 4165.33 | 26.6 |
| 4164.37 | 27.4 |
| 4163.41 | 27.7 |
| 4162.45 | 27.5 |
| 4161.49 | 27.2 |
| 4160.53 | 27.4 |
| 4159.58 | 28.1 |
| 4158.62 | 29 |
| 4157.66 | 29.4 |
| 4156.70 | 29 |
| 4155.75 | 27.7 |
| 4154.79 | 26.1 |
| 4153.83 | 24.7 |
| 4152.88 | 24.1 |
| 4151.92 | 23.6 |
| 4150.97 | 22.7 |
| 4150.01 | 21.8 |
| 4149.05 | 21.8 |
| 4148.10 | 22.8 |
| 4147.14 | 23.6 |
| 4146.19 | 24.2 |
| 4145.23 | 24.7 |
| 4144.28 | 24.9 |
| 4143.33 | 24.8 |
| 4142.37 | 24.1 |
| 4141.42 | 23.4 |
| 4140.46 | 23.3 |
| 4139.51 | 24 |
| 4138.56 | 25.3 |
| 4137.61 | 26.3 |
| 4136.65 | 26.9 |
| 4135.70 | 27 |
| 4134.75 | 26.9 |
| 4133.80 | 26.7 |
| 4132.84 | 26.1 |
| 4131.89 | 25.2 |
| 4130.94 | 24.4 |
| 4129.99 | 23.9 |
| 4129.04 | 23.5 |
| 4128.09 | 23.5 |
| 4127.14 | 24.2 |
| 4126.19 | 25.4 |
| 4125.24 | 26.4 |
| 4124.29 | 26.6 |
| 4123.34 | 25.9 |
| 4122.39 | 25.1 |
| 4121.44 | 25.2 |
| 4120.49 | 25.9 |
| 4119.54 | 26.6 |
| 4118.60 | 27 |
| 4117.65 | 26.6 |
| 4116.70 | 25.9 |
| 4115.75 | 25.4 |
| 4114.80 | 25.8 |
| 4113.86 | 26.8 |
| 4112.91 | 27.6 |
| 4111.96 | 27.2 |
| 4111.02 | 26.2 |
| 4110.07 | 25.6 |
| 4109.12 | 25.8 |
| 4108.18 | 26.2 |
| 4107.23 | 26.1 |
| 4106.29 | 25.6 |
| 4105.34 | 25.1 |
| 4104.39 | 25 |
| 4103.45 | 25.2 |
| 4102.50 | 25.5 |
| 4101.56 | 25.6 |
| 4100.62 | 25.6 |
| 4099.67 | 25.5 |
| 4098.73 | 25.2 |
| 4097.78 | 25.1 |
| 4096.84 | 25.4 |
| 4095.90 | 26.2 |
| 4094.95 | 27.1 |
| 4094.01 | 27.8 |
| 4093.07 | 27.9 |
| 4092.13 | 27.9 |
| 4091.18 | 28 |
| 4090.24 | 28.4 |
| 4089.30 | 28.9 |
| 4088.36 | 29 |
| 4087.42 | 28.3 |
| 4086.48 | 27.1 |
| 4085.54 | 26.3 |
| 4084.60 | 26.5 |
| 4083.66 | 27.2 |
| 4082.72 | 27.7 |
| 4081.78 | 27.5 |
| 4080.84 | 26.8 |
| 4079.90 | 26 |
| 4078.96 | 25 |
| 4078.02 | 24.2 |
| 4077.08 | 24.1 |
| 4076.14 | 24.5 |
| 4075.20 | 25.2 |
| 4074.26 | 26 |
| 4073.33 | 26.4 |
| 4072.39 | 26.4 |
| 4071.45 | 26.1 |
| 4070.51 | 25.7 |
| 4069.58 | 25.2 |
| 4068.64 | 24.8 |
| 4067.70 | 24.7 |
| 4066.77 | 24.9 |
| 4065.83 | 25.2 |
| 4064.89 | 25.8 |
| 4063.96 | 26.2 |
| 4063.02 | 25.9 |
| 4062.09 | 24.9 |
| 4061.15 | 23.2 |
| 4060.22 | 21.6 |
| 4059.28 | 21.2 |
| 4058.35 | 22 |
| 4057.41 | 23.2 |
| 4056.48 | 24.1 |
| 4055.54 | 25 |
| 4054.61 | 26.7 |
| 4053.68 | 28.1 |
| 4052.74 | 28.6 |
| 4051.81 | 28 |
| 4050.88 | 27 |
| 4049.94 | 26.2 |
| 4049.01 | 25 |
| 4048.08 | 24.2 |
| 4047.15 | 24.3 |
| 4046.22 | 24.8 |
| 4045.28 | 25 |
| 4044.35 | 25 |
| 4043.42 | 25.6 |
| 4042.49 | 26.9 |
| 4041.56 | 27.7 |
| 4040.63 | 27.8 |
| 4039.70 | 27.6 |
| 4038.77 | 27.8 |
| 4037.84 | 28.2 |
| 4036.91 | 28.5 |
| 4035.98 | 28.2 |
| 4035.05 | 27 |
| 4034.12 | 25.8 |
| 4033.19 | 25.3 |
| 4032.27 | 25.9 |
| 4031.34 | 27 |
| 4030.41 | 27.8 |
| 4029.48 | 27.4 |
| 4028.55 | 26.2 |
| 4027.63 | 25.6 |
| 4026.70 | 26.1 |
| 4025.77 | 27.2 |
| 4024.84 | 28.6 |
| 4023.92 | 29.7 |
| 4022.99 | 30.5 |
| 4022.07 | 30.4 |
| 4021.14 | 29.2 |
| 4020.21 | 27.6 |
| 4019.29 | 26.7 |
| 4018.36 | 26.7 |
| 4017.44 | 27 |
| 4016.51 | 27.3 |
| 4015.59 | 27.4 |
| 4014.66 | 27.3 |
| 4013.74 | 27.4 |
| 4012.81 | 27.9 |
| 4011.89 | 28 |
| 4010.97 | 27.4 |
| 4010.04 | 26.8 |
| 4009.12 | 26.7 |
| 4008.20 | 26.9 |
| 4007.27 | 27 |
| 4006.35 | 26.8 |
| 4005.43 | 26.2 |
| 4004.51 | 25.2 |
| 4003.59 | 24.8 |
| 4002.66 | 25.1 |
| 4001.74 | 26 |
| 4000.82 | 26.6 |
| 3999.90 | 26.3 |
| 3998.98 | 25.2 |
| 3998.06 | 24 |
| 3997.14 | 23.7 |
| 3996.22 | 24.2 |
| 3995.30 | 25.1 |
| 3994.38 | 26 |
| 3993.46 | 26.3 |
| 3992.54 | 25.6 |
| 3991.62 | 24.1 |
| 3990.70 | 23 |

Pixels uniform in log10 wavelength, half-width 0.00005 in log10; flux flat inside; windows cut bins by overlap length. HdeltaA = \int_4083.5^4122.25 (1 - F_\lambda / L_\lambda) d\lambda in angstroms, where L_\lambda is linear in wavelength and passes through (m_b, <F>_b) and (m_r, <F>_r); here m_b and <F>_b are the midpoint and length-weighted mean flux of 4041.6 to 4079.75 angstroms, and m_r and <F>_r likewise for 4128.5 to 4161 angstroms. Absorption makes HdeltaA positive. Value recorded -1.9 angstroms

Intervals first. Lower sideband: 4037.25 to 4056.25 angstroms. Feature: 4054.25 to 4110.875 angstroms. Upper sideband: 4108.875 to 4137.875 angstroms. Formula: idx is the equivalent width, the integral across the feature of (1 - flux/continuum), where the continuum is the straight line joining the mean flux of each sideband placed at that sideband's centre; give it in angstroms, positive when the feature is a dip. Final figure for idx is 0.9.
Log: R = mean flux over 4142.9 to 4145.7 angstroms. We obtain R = 24.9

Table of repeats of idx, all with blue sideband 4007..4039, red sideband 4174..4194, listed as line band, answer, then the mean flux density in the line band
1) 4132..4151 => 1.1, 24.6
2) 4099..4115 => 0.4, 25.9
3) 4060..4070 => 0.8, 24.8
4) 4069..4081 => 0.6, 25.5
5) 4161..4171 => 0.0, 25.9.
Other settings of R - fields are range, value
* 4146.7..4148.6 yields 23.2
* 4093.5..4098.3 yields 26.3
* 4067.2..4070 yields 24.9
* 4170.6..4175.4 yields 24.4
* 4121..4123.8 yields 25.4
